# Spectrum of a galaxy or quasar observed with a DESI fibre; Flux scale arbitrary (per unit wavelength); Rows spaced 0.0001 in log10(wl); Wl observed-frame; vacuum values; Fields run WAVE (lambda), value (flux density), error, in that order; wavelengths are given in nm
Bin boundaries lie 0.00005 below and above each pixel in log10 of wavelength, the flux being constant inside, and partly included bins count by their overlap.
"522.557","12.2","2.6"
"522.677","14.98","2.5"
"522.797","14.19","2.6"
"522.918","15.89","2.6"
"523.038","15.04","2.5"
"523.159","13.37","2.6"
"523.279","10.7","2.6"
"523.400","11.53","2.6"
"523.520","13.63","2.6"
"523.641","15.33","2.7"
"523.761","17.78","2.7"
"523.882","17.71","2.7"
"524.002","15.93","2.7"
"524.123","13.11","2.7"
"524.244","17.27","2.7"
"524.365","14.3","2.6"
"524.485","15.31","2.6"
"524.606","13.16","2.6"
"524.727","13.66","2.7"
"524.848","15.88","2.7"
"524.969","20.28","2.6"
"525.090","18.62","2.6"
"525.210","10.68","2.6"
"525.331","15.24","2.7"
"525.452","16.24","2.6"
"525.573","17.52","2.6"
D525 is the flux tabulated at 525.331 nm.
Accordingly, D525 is 15.24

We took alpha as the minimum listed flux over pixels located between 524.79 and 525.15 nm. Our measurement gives 15.88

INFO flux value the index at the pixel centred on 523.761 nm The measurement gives 17.78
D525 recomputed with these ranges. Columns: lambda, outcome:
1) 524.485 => 15.31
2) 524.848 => 15.88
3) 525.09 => 18.62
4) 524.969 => 20.28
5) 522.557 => 12.2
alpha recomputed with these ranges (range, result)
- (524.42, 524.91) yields 13.16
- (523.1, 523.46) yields 10.7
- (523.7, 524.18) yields 13.11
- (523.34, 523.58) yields 11.53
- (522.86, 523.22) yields 13.37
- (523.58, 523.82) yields 15.33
